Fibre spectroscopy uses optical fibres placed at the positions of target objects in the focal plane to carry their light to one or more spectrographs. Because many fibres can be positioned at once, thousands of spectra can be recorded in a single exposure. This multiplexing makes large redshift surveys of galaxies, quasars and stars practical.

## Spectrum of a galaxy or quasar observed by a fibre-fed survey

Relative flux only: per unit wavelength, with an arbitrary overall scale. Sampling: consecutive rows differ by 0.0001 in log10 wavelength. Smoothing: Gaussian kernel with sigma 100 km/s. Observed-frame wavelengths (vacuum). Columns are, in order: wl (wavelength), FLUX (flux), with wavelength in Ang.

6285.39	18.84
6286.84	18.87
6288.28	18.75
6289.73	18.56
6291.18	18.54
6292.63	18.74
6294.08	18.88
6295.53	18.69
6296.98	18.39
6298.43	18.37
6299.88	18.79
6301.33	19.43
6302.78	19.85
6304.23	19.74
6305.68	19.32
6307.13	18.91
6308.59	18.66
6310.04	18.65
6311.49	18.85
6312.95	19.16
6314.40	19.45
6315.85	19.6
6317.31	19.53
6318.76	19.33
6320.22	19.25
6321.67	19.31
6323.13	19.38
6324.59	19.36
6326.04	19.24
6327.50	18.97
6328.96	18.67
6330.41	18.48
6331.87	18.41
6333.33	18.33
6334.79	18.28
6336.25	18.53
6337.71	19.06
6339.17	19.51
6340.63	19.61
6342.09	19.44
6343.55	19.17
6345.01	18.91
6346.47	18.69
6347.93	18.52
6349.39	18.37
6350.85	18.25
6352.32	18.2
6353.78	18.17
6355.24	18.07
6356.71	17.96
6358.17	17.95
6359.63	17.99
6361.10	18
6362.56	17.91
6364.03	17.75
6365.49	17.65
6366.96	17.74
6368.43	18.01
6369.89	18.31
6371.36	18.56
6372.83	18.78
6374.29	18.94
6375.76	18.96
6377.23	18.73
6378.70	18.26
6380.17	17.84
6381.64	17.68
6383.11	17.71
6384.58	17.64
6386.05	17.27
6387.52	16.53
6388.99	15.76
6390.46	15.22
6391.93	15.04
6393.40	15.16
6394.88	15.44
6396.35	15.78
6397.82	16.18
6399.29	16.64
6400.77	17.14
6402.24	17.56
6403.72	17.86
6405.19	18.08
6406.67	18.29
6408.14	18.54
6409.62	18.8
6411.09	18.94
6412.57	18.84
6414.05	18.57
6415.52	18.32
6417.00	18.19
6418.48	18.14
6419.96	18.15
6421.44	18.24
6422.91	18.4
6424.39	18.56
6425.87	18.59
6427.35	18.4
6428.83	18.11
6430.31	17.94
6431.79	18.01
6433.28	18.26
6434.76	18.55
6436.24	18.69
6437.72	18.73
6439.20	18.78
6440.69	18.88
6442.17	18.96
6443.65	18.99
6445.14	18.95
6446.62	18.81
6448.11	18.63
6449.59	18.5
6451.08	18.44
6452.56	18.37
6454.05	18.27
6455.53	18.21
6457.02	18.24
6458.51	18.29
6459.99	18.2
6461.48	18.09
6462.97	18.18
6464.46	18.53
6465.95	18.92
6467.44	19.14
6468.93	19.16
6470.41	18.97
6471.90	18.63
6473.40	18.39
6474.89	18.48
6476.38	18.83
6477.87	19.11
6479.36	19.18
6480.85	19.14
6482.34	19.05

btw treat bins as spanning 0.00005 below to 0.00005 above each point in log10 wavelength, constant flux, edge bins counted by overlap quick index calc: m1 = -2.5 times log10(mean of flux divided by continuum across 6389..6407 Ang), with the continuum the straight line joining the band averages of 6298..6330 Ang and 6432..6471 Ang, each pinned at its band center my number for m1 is 0.15 mag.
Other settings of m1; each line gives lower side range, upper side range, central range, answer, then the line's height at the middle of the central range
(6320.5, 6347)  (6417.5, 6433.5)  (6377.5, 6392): 0.09 mag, 18.6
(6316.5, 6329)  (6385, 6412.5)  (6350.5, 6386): -0.01 mag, 17.9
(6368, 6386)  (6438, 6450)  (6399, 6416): 0.02 mag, 18.5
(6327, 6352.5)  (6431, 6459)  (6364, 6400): 0.09 mag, 18.7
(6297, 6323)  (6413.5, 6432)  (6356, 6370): 0.05 mag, 18.8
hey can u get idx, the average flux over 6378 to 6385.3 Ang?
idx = 17.8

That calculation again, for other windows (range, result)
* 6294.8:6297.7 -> 18.5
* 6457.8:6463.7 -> 18.2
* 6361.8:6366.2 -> 17.8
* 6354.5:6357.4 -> 18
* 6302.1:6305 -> 19.8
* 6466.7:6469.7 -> 19.2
